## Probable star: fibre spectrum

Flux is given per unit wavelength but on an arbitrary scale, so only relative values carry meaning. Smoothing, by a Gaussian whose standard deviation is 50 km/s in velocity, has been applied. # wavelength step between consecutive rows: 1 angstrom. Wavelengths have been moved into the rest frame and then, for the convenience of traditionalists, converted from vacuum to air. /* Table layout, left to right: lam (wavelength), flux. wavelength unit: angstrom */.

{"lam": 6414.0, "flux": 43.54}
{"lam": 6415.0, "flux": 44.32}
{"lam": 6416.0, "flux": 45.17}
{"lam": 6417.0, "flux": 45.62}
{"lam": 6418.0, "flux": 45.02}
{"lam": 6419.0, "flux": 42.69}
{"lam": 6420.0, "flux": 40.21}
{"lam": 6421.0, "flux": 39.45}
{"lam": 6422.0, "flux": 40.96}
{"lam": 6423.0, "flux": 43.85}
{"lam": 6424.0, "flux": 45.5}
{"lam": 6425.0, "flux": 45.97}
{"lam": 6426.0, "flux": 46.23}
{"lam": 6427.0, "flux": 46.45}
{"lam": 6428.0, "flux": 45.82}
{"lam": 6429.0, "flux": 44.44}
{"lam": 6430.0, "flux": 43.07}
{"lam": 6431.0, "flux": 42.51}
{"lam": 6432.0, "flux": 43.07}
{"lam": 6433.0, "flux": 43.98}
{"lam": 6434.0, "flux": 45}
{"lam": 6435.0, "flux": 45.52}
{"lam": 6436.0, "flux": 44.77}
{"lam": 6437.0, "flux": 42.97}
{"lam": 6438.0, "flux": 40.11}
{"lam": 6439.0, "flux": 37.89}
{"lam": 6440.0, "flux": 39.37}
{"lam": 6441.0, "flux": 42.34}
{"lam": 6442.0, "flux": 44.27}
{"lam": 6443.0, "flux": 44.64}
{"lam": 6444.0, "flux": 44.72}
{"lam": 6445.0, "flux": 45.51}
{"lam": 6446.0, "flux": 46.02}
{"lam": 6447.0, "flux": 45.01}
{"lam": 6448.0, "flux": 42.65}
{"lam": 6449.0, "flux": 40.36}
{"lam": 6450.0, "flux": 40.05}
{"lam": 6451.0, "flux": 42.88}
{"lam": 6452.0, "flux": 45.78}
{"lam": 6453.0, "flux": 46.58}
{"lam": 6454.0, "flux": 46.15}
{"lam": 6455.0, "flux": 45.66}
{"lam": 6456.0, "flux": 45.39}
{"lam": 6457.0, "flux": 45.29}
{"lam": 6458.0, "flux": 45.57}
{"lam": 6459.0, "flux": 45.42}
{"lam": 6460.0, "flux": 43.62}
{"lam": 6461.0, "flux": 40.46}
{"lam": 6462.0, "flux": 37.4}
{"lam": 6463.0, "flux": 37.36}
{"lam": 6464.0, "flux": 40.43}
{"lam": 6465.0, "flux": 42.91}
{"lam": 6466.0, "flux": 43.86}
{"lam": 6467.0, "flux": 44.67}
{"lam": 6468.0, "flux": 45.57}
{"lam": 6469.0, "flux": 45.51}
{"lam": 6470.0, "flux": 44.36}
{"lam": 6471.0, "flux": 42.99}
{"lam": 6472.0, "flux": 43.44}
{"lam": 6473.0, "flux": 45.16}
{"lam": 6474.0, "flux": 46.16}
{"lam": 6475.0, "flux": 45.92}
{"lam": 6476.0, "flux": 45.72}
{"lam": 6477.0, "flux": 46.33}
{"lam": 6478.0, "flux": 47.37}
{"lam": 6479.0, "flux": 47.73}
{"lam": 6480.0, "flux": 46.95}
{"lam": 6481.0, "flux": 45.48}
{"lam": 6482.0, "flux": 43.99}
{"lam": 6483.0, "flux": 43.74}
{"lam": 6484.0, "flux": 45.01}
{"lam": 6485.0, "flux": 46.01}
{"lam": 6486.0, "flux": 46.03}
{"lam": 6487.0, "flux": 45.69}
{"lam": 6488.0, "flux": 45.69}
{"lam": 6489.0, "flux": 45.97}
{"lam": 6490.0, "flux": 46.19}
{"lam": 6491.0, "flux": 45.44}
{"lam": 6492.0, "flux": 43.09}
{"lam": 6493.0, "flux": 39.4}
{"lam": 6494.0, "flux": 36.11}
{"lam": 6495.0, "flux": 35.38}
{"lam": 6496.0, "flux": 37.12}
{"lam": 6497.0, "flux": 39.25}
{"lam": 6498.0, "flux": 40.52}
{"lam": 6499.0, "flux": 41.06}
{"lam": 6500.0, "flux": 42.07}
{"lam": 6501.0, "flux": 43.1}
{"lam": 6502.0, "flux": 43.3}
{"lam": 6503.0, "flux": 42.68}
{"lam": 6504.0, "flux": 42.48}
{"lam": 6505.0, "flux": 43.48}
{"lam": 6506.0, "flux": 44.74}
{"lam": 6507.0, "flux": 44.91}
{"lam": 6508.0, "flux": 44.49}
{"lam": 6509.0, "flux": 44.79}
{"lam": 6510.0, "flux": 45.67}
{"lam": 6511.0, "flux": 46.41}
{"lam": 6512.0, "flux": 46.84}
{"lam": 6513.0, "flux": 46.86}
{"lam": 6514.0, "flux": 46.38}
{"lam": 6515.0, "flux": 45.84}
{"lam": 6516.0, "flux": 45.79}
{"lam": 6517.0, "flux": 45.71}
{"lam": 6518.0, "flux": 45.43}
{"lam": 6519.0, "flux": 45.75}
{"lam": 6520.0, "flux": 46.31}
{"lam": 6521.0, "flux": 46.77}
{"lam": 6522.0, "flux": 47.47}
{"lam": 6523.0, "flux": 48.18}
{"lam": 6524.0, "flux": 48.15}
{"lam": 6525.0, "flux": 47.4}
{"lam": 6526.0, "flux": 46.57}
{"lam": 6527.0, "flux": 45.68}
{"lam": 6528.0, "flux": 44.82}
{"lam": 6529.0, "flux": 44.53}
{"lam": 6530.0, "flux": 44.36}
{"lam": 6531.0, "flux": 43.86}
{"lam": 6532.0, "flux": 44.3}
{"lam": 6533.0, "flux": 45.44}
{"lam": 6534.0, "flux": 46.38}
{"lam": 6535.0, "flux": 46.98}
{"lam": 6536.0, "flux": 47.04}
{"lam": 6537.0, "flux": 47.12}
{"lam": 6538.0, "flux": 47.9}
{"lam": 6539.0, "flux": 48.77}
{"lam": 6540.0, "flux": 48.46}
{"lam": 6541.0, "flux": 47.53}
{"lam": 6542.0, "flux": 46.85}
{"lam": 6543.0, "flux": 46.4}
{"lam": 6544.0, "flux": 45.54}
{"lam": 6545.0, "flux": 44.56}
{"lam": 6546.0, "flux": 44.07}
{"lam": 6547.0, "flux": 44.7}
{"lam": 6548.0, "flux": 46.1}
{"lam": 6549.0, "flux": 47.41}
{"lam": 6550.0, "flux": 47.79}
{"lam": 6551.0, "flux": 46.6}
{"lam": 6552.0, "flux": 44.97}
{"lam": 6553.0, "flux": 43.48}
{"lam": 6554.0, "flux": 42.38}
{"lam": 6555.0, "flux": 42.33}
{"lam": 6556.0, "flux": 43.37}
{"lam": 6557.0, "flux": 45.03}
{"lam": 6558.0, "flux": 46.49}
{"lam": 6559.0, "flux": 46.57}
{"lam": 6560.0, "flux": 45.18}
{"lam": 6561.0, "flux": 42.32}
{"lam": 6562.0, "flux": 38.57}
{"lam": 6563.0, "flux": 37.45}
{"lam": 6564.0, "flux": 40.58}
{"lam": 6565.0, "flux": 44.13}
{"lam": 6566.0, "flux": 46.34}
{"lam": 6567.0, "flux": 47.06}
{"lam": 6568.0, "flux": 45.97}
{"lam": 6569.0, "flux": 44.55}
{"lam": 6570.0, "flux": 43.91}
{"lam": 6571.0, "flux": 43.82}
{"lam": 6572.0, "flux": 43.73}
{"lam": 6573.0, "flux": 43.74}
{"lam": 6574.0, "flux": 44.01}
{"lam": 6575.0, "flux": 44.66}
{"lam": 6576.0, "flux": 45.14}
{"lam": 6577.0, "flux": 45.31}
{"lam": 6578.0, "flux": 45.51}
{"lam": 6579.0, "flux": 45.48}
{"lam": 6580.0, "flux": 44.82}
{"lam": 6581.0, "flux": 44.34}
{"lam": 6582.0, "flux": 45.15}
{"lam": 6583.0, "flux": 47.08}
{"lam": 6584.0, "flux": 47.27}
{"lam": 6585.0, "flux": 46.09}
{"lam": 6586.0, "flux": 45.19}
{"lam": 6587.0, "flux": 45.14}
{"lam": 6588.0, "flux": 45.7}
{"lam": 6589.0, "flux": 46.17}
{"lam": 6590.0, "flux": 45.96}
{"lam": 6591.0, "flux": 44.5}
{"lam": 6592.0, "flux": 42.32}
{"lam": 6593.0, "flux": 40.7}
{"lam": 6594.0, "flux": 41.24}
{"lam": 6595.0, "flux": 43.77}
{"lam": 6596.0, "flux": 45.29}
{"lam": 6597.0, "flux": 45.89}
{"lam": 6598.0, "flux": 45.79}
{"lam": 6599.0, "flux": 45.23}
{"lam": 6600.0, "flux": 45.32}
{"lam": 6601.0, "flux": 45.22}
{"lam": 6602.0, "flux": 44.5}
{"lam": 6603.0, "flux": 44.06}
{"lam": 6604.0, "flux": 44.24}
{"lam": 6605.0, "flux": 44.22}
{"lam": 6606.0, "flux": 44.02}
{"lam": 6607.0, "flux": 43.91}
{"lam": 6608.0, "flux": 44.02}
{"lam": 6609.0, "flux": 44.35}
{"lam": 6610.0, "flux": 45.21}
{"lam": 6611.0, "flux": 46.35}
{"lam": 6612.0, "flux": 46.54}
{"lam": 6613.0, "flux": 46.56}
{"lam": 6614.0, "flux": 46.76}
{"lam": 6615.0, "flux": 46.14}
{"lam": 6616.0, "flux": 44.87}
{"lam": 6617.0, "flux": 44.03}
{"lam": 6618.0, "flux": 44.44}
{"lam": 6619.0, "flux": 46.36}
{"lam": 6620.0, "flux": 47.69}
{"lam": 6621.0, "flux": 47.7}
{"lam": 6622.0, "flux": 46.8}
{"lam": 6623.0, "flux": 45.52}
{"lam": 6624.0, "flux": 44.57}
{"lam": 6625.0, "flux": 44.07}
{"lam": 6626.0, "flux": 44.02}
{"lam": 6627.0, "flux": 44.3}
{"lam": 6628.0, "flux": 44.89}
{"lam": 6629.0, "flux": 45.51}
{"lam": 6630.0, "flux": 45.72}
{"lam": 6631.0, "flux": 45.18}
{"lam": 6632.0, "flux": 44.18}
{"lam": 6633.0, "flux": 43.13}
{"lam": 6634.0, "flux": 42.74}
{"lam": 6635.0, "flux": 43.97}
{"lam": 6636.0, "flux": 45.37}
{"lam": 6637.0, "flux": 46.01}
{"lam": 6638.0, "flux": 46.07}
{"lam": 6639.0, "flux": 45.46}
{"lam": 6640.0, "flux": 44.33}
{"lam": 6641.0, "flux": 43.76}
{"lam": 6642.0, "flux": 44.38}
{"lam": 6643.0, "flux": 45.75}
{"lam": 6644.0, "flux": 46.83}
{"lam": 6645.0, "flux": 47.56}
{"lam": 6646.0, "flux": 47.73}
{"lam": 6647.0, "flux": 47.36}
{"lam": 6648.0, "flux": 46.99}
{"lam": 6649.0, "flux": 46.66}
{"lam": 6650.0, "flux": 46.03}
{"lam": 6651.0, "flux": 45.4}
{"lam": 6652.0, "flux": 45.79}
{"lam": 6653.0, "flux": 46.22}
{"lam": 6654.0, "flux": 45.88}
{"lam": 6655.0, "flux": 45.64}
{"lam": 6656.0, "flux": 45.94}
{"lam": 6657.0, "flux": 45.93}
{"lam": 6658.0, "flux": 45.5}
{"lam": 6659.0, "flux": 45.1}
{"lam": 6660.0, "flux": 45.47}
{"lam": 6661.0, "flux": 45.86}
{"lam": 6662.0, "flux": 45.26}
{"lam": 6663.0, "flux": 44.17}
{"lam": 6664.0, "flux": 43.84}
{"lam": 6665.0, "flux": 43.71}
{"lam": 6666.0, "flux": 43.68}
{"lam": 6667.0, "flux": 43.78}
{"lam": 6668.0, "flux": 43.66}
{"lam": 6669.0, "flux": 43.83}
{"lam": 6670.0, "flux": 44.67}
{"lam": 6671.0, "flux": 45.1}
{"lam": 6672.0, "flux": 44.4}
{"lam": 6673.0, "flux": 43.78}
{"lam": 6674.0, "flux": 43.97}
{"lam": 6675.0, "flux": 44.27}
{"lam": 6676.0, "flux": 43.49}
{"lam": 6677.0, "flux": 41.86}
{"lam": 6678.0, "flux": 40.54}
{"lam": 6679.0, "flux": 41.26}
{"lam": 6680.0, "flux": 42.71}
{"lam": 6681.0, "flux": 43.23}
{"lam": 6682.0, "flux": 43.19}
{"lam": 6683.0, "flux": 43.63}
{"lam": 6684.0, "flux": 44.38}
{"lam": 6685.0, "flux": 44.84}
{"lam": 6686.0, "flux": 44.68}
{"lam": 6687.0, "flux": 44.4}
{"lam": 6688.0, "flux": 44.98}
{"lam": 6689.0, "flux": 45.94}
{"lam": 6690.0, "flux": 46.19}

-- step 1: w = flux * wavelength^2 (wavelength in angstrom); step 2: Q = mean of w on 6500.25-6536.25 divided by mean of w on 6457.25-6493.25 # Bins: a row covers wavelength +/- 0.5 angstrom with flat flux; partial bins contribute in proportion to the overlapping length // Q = 1.0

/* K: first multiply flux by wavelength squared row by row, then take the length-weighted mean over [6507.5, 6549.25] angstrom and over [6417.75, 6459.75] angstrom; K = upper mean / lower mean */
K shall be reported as 1.08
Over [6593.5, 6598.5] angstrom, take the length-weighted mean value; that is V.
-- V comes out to 44.4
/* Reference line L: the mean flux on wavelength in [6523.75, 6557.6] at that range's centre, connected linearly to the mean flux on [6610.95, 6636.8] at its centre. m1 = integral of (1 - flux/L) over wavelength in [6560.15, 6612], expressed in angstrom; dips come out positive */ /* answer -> 1.20 angstrom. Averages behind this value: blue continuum 45.8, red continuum 45.3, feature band 44.4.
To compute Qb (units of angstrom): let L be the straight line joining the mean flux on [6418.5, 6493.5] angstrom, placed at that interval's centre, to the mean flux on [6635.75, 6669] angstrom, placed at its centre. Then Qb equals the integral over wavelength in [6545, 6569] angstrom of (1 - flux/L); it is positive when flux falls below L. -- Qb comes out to 0.2 angstrom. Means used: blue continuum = 44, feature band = 44.3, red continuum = 45.5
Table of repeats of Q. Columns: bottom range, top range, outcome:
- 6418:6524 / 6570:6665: 1.07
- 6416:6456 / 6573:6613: 1.08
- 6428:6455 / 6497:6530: 1.06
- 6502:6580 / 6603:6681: 1.02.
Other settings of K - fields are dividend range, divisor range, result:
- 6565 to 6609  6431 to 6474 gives 1.07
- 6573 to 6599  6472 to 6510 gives 1.06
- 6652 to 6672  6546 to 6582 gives 1.04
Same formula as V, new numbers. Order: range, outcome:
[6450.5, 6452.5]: 44.3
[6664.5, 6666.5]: 43.7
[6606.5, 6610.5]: 44.4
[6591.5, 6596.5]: 42.7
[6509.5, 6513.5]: 46.4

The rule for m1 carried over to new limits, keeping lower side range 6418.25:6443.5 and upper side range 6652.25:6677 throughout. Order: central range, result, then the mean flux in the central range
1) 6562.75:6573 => 0.04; 43.9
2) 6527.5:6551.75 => -1.22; 46.1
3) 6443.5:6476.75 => -0.37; 43.9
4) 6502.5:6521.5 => -0.69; 45.3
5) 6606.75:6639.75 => -0.60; 45.2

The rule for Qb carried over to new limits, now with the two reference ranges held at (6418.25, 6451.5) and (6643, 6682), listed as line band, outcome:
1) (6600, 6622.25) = -0.44 angstrom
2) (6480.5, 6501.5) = 0.47 angstrom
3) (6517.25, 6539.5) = -1.22 angstrom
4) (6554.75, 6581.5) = 0.05 angstrom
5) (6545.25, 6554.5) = -0.25 angstrom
